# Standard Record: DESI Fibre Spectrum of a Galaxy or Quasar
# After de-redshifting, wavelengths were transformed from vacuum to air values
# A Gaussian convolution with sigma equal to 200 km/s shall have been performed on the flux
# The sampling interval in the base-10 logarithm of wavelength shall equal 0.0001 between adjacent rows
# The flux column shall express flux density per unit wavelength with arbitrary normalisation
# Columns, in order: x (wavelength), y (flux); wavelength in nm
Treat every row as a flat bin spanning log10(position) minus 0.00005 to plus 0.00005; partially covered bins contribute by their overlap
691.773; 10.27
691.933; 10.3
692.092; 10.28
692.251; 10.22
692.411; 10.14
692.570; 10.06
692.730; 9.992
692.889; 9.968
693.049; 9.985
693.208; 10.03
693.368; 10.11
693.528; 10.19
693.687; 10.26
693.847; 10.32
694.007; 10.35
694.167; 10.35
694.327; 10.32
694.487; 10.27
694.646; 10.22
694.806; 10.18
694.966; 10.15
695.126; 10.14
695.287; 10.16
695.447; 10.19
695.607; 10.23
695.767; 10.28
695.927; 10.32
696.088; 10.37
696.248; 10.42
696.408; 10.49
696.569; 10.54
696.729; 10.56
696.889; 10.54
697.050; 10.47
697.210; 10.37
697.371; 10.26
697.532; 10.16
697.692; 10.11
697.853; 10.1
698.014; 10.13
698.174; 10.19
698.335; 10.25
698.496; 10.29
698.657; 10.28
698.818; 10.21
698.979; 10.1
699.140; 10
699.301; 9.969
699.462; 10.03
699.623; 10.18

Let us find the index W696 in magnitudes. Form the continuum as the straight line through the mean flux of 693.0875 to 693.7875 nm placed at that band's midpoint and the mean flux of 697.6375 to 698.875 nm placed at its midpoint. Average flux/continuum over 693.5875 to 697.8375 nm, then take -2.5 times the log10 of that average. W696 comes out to -0.01 mag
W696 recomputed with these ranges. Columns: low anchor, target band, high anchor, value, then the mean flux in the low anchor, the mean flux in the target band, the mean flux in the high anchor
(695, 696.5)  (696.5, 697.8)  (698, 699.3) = -0.02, 10.3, 10.4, 10.2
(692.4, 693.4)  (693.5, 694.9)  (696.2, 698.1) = -0.02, 10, 10.3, 10.3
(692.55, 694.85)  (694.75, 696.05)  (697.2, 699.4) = 0.00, 10.2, 10.2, 10.2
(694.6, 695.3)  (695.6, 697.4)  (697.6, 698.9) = -0.03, 10.2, 10.4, 10.2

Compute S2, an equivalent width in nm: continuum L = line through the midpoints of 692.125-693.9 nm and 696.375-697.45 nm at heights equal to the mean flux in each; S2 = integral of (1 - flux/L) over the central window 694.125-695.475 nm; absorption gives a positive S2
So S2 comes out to 0.01 nm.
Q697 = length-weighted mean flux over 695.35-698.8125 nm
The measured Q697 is 10.3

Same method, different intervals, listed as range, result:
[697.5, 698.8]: 10.2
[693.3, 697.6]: 10.3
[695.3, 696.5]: 10.3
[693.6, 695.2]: 10.3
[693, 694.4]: 10.2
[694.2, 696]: 10.2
